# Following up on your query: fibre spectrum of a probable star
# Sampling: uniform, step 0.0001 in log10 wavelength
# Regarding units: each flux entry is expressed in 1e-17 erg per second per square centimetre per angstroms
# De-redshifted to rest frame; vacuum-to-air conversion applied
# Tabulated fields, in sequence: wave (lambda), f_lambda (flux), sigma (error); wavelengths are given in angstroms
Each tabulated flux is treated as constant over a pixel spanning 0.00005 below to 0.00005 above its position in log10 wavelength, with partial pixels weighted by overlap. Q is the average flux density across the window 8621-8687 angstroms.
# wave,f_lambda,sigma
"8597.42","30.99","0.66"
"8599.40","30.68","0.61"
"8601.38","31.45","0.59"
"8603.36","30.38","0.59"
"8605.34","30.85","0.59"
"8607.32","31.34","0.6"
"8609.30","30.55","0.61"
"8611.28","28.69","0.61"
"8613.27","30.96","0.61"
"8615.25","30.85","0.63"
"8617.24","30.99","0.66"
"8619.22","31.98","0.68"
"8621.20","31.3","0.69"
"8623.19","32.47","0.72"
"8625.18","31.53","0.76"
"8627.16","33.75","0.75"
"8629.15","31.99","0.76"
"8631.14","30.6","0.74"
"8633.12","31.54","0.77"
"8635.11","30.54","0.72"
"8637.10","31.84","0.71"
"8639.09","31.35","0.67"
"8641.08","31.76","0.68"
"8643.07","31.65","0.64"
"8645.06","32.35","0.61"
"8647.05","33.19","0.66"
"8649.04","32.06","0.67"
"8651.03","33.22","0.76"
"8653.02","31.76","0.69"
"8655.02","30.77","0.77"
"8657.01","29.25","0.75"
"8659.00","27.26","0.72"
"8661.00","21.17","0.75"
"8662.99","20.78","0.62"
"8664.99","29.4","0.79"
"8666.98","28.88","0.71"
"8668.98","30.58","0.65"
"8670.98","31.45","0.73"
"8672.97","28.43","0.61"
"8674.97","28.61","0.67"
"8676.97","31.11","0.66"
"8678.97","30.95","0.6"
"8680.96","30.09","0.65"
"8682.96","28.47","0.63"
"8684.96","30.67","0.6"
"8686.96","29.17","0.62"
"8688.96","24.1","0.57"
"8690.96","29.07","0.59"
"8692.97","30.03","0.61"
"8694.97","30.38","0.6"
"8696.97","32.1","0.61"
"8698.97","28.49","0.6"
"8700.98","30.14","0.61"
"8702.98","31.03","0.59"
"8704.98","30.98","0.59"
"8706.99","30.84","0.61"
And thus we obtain 30.3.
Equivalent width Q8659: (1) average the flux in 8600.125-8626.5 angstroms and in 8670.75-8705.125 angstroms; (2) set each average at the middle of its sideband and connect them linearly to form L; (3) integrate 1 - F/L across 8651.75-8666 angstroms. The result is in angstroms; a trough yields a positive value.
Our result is 1.37 angstroms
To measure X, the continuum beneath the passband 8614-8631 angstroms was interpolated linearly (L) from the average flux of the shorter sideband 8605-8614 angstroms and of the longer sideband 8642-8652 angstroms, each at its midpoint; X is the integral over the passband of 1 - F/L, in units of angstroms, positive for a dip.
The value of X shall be -0.34 angstroms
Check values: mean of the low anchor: 30.4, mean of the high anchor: 32.5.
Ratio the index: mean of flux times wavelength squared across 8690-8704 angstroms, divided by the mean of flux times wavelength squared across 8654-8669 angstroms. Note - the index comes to 1.1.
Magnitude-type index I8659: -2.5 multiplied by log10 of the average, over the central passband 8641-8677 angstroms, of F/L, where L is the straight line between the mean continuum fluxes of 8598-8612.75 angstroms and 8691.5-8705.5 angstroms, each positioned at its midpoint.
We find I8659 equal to 0.03 mag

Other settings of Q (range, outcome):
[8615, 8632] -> 31.8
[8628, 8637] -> 31.3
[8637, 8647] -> 31.9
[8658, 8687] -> 28.4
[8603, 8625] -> 31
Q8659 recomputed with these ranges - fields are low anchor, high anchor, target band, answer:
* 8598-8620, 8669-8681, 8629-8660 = -0.9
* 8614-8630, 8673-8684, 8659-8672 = 1.3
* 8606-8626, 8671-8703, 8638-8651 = -0.7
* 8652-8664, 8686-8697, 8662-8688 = -1.2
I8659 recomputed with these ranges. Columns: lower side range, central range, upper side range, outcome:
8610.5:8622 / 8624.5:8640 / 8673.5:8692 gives -0.043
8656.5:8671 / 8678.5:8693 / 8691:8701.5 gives 0.005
